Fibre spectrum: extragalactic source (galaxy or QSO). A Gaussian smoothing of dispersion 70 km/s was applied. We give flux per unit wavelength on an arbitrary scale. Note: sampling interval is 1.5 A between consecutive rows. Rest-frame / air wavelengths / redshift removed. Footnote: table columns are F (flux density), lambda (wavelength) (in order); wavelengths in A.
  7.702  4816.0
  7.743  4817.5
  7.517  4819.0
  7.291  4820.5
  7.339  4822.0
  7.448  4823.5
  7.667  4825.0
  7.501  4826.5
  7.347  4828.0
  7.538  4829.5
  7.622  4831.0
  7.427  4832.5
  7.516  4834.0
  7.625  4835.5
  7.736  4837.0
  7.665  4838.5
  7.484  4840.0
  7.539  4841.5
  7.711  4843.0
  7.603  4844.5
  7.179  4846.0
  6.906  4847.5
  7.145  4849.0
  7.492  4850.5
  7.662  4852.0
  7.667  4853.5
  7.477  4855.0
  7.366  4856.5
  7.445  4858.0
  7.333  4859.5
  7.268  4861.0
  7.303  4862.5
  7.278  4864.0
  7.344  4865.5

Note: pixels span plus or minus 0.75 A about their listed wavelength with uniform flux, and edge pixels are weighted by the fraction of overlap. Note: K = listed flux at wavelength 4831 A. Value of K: 7.622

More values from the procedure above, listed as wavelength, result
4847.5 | 6.906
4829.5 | 7.538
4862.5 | 7.303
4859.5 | 7.333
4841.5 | 7.539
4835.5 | 7.625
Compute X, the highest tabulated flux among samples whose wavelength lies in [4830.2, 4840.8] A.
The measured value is 7.736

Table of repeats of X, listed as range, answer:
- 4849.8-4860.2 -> 7.667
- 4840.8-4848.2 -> 7.711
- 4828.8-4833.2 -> 7.622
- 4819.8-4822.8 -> 7.339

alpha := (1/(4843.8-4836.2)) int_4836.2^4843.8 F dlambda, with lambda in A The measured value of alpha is 7.63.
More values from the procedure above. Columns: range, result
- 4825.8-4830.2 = 7.46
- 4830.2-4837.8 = 7.59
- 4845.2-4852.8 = 7.28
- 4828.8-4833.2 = 7.53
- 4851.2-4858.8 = 7.52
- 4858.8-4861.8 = 7.3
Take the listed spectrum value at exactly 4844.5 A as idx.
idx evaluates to 7.603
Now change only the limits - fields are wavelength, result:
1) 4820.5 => 7.291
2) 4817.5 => 7.743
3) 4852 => 7.662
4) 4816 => 7.702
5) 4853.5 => 7.667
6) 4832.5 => 7.427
